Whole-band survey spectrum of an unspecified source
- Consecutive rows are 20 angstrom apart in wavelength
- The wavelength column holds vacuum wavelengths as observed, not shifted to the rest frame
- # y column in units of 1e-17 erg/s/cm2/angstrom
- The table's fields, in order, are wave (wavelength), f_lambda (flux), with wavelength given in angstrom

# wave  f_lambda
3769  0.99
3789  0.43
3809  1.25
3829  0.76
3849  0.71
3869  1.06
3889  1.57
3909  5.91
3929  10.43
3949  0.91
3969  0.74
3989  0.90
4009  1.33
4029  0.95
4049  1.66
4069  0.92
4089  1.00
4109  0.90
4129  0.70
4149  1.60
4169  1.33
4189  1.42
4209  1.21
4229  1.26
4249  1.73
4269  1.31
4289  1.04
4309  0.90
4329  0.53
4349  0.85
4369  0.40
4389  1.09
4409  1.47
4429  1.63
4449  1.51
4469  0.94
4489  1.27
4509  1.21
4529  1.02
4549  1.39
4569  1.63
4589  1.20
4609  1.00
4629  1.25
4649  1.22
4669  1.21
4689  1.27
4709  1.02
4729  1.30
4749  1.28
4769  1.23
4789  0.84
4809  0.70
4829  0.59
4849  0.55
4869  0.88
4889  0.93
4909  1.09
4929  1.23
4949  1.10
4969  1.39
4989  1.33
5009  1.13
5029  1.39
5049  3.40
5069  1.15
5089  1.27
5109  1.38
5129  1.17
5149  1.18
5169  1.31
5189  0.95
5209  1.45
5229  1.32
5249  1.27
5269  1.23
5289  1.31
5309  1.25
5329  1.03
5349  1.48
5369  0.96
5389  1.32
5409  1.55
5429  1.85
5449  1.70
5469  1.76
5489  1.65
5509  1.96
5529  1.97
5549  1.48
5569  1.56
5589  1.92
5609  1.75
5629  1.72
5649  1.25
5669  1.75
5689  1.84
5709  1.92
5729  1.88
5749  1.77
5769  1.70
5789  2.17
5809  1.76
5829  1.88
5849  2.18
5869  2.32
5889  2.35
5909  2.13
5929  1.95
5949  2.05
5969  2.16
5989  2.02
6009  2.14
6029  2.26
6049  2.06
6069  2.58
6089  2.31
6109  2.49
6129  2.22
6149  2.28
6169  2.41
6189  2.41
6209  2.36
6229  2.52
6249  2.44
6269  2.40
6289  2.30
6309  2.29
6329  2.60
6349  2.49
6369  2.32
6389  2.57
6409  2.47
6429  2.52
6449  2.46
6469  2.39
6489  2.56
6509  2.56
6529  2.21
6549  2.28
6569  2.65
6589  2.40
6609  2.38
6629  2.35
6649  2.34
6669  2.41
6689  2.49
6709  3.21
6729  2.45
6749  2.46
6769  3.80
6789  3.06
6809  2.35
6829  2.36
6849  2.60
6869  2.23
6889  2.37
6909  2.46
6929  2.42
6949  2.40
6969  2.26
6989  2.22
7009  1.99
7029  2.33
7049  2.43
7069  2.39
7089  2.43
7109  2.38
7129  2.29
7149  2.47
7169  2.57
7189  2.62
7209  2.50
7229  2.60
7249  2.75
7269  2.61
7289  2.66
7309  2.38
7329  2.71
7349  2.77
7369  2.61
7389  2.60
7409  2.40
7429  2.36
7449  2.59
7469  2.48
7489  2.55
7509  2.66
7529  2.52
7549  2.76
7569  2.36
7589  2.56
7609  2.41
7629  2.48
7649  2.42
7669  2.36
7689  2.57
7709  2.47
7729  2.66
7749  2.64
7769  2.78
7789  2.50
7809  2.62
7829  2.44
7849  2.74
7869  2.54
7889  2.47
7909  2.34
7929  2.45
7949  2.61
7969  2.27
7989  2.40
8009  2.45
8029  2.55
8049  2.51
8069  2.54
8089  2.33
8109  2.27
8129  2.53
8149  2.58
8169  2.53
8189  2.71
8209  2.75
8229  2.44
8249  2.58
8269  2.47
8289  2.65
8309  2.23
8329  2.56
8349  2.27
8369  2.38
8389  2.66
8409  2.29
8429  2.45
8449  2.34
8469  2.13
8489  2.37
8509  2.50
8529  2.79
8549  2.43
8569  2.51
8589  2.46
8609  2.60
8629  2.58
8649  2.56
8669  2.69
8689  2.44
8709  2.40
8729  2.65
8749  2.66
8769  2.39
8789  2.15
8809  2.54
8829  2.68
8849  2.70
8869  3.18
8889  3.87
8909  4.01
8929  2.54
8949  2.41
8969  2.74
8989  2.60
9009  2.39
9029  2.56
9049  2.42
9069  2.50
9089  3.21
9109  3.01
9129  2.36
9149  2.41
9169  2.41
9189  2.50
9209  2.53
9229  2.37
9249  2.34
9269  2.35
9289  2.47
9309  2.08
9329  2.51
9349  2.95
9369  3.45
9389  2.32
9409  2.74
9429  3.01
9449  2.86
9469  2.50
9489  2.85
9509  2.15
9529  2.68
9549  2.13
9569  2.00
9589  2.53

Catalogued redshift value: 0.353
